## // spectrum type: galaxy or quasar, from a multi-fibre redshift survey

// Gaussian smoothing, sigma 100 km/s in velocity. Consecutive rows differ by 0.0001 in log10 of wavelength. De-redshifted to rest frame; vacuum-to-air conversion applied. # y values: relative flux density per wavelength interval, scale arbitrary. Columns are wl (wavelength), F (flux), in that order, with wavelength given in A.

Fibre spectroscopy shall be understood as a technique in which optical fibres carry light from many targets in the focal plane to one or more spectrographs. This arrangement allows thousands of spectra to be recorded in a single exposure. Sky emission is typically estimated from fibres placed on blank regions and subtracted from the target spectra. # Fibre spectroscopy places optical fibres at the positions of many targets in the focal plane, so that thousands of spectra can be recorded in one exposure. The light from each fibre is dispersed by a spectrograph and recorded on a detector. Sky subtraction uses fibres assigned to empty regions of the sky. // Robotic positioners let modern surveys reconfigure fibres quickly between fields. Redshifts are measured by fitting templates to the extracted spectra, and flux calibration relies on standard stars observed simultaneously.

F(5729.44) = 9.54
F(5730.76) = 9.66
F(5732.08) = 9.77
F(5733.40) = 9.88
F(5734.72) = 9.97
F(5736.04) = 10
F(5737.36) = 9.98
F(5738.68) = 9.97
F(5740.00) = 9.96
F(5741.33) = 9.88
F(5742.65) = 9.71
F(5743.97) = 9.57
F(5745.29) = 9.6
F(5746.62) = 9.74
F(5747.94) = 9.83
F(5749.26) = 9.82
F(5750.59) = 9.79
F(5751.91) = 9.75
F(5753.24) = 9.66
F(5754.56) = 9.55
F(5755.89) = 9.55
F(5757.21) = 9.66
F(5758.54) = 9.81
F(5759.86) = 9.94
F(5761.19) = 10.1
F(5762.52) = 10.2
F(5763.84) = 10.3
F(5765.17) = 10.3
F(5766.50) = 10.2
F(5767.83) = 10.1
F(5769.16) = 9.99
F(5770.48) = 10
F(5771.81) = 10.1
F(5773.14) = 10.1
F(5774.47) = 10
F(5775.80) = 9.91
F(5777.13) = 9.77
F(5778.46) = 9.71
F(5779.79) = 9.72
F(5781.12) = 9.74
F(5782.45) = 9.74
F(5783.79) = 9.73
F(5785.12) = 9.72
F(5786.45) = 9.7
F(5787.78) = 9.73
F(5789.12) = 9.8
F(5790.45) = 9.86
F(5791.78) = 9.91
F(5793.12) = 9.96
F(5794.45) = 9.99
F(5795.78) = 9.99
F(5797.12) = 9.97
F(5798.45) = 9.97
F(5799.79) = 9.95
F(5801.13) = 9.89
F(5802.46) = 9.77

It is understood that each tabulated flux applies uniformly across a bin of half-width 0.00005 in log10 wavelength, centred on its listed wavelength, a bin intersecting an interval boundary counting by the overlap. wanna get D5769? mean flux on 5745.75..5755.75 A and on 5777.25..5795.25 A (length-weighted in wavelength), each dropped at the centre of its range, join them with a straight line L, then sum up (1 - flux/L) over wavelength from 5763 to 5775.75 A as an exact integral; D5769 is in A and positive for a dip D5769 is -0.5 A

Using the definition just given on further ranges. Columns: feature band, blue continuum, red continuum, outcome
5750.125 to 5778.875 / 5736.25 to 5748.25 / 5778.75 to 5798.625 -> -0.3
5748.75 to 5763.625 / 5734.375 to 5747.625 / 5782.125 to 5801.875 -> 0.0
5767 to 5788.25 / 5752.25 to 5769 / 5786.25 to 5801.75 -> 0.1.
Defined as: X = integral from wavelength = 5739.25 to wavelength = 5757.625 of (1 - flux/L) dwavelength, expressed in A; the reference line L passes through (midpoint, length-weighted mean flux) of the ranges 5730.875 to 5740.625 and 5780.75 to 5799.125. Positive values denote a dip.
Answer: 0.3 A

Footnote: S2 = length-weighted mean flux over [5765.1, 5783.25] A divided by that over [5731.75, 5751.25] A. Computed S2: 1.01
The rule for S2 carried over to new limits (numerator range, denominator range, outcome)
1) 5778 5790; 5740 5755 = 1.00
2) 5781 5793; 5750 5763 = 1.00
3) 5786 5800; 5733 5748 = 1.01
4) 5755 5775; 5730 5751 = 1.02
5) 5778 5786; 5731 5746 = 0.99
